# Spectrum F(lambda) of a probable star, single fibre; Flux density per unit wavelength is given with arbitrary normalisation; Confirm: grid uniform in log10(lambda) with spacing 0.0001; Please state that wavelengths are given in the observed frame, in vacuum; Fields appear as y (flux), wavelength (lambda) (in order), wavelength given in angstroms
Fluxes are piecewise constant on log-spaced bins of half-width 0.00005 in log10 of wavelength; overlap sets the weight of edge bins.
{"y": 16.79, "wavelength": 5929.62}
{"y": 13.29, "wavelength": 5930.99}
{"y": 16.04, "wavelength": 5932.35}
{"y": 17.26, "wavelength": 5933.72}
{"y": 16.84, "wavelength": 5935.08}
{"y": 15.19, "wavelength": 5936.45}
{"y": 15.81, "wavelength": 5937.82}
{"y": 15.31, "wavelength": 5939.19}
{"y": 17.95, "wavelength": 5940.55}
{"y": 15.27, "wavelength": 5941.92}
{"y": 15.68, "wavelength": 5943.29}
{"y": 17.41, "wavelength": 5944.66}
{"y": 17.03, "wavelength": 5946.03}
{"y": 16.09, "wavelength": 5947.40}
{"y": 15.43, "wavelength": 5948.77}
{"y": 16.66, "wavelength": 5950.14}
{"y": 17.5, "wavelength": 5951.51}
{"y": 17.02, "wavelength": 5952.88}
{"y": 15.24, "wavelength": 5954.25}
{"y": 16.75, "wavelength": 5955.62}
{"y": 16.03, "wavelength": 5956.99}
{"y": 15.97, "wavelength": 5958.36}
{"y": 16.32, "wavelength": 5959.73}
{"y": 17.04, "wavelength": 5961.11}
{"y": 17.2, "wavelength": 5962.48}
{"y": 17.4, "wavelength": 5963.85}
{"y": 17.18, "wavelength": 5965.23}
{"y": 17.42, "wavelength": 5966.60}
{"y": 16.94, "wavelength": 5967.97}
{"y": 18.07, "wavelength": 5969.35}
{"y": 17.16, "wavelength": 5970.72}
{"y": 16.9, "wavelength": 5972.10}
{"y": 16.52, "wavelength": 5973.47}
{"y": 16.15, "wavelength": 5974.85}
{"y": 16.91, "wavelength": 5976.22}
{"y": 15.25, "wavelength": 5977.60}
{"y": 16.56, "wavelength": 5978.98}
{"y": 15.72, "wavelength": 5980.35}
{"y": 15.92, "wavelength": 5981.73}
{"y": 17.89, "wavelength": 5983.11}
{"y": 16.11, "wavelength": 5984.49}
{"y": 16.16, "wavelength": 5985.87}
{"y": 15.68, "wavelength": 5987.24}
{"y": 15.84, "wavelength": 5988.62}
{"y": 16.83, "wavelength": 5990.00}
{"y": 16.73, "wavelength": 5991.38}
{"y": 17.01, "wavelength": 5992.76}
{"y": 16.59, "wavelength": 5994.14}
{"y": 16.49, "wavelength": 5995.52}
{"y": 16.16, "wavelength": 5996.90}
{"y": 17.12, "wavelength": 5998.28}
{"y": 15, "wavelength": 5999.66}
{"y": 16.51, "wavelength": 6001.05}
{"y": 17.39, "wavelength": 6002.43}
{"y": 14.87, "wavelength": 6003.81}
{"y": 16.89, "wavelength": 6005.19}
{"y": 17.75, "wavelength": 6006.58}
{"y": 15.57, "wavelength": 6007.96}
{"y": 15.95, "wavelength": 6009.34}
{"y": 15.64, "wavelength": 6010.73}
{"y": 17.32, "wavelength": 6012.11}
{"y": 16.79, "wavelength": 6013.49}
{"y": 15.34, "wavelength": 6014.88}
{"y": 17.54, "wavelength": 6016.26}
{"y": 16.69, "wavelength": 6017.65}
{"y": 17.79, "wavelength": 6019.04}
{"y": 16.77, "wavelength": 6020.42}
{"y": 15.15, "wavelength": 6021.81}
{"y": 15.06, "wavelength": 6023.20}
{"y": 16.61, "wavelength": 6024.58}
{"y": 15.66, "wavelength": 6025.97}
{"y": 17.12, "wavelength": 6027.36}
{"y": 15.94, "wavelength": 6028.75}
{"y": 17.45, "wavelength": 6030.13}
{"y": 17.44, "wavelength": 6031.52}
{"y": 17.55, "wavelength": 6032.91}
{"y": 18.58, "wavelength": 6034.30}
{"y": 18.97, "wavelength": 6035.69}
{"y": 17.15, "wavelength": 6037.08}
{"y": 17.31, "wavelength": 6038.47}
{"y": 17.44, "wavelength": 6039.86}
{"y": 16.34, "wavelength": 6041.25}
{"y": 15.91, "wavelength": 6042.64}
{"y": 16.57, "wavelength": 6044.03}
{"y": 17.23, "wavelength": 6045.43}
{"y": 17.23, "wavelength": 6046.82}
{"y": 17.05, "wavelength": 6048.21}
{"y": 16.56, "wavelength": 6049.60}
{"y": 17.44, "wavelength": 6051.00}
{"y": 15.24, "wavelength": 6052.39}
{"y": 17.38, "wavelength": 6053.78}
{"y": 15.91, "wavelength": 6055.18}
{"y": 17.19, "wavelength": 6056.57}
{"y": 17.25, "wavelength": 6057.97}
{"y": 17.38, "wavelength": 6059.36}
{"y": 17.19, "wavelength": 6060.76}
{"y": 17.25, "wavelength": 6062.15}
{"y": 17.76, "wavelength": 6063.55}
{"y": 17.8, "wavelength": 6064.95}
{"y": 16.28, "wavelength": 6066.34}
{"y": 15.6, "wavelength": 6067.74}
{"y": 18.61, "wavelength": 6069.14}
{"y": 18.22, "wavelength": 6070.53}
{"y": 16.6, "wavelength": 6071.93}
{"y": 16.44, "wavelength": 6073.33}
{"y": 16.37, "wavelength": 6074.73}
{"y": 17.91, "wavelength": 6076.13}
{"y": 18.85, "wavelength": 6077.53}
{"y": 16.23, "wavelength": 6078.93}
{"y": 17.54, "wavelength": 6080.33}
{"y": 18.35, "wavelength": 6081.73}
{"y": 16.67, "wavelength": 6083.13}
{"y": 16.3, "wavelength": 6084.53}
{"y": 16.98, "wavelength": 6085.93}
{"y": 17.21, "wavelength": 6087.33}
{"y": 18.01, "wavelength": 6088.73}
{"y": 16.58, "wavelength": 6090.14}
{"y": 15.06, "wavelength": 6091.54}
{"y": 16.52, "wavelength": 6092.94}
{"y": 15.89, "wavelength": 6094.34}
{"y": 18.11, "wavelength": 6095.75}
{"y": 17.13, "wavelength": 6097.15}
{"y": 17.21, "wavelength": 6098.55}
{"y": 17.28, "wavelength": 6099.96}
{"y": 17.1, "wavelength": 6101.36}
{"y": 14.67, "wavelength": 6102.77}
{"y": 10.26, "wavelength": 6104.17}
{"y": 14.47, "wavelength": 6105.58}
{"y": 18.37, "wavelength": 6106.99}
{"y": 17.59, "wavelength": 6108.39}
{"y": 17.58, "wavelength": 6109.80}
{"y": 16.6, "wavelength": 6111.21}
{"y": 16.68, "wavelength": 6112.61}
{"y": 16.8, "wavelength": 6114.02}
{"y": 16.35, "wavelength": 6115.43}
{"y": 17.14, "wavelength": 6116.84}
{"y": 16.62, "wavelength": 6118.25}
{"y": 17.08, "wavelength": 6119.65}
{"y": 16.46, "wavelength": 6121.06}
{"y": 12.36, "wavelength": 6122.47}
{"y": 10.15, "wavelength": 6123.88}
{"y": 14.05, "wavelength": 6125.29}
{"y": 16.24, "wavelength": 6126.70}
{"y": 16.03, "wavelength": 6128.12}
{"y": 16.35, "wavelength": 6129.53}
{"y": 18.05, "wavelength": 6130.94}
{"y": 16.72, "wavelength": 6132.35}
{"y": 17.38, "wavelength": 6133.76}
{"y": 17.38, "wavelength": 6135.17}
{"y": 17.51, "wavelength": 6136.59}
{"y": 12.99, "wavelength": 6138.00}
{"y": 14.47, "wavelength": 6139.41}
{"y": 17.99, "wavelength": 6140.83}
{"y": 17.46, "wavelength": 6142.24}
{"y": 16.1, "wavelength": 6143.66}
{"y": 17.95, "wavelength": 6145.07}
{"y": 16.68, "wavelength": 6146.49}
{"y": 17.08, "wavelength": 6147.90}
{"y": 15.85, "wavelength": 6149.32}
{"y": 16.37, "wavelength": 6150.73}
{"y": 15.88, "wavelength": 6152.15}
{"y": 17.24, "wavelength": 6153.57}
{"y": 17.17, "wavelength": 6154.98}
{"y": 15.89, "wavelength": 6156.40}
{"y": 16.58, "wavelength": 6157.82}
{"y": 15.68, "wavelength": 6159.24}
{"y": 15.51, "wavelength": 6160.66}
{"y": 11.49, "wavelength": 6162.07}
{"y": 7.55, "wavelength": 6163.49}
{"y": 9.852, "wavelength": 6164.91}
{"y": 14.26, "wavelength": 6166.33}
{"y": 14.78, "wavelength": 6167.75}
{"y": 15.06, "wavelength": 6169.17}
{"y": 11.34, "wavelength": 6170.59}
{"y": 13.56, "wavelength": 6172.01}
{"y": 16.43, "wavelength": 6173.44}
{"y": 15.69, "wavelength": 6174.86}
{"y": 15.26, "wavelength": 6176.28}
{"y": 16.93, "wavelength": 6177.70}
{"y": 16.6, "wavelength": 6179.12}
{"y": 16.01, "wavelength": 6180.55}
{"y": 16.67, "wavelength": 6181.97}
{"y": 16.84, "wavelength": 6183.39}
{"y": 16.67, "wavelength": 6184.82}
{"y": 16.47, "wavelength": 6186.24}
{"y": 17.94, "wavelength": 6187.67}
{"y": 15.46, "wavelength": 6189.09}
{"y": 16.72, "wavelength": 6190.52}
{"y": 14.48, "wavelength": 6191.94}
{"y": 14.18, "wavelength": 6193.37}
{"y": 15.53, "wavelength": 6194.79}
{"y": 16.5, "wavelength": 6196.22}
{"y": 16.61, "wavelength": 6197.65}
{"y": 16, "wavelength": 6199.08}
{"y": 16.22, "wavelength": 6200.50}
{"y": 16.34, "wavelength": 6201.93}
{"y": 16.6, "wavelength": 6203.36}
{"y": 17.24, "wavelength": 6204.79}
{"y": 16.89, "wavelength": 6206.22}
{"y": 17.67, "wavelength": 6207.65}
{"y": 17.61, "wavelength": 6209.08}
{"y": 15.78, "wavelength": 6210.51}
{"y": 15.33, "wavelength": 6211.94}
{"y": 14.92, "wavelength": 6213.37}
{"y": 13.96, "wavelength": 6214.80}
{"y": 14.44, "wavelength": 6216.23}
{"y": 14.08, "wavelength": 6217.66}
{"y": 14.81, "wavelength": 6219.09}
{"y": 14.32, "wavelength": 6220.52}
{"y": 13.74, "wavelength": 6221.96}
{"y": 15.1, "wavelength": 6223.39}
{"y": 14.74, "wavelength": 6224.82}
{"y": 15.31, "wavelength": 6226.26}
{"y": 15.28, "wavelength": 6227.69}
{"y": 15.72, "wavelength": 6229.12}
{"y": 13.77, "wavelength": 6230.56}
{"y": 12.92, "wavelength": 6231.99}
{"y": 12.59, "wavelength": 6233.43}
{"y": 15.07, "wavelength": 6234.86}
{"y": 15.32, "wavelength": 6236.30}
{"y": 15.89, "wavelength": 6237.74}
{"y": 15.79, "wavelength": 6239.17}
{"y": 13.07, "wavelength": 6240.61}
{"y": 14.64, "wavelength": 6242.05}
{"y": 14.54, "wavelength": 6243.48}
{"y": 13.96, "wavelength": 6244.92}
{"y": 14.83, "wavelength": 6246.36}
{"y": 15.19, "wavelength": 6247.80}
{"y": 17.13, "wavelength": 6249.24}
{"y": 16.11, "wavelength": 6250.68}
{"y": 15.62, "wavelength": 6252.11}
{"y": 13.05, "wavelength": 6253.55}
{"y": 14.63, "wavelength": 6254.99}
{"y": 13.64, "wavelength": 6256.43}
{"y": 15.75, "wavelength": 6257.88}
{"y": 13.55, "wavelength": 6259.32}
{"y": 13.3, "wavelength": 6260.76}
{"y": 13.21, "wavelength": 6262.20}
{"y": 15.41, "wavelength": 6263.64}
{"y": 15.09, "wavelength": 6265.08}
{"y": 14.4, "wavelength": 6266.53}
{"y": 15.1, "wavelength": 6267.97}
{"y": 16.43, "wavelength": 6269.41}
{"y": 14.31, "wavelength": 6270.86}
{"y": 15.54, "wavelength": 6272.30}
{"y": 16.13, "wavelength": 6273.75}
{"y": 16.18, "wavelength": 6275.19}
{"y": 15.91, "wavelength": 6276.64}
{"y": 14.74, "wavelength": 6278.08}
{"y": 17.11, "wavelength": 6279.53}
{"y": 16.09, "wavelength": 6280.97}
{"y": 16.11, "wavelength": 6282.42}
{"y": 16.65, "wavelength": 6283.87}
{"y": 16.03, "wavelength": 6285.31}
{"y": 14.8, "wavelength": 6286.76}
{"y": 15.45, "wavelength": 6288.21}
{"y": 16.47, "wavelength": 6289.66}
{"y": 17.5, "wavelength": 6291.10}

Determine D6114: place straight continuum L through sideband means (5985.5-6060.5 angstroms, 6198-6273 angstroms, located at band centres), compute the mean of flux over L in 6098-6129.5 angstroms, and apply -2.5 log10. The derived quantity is 0.01 mag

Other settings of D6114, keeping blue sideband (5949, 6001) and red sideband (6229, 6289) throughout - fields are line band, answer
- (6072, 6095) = -0.06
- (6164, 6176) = 0.13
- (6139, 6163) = -0.04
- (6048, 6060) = -0.04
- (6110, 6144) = -0.02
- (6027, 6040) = -0.08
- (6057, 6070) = -0.08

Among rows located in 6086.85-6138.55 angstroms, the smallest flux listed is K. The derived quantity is 10.15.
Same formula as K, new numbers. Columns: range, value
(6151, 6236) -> 7.55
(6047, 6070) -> 15.24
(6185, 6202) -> 14.18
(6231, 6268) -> 12.59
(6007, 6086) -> 15.06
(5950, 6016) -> 14.87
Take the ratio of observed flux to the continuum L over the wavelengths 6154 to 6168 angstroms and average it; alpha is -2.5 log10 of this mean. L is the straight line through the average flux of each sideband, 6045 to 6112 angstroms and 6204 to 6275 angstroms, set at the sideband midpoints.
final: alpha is 0.14 mag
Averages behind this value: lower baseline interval 16.8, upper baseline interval 15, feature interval 13.9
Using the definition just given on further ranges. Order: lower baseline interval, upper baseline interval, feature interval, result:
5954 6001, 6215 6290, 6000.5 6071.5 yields -0.04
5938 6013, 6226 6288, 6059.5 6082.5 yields -0.09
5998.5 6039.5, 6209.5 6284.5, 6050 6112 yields -0.04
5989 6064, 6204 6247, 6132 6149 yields -0.06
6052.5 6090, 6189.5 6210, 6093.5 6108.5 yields 0.05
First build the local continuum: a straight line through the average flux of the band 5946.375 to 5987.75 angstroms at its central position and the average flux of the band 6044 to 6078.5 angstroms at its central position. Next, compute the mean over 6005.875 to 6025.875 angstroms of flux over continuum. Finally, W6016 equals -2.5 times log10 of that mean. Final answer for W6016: 0.03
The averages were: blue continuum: 16.6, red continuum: 17.1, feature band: 16.4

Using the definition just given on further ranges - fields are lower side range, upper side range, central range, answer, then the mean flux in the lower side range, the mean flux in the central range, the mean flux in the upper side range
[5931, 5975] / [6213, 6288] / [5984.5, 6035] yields -0.02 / 16.5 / 16.5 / 14.9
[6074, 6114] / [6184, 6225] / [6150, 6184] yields 0.08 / 16.7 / 14.9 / 15.7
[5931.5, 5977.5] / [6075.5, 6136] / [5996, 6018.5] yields 0.01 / 16.6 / 16.4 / 16.4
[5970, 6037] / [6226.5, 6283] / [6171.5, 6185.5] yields -0.04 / 16.6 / 16.1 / 15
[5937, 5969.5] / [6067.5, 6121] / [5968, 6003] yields 0.01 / 16.6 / 16.5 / 16.8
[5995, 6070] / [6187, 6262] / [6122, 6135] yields 0.04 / 16.8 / 15.4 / 15.2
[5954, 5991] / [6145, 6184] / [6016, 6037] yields -0.05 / 16.6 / 16.9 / 15.2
